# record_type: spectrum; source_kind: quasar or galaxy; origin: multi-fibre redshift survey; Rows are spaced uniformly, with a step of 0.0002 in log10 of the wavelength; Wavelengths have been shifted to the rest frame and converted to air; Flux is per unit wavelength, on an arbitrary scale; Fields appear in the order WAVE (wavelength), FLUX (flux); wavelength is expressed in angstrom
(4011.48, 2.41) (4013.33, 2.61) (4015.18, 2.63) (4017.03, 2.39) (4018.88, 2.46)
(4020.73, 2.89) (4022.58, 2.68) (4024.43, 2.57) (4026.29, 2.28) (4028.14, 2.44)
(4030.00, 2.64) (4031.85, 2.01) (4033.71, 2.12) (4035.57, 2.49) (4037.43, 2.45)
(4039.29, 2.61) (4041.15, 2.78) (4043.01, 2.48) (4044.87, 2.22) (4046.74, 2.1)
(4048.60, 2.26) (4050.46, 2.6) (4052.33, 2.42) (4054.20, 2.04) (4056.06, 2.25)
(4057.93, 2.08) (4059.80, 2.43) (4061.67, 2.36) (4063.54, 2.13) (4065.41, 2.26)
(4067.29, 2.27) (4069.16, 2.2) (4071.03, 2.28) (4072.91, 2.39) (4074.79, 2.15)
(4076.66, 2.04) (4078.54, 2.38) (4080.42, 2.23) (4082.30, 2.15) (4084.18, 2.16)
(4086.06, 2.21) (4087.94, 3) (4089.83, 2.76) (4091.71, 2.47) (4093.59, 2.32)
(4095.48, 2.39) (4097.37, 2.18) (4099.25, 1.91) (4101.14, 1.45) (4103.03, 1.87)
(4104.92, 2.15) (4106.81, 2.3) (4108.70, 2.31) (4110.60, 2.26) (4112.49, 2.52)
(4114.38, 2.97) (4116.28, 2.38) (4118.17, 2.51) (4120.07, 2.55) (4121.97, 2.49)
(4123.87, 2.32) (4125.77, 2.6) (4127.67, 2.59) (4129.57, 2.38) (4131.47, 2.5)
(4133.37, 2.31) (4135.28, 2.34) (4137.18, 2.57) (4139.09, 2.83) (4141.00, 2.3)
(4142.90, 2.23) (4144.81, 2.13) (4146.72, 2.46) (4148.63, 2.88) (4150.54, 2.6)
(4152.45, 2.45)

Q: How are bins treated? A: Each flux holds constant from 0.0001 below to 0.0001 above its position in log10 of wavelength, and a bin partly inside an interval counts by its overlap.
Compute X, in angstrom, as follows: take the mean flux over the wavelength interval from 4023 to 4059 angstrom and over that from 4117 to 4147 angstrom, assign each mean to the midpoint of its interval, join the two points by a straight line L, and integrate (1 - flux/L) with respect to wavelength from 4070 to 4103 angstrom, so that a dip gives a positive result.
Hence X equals 2.1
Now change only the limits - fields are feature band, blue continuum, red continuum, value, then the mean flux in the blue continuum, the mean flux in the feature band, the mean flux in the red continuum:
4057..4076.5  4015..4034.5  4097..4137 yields 1.3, 2.46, 2.25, 2.34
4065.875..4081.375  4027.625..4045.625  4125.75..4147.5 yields 1.2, 2.43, 2.24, 2.43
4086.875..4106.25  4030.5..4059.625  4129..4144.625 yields 1.1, 2.33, 2.25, 2.42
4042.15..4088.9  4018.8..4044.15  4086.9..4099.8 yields 3.5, 2.49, 2.28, 2.45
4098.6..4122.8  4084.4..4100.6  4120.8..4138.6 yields 1.3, 2.37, 2.29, 2.47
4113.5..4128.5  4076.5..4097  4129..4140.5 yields -0.6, 2.38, 2.55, 2.48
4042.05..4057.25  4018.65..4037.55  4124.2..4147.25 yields 1.0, 2.46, 2.29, 2.43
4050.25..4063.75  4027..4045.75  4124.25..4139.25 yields 0.9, 2.42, 2.28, 2.49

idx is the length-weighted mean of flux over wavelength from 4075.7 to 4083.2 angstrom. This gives 2.2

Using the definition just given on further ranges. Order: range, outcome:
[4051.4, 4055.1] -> 2.23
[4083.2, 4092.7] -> 2.52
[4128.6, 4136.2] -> 2.38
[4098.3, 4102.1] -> 1.68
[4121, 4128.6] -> 2.5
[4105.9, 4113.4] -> 2.35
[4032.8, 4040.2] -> 2.42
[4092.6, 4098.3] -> 2.3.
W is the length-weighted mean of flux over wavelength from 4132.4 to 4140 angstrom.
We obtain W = 2.51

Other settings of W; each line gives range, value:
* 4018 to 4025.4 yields 2.65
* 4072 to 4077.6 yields 2.19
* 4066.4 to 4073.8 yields 2.29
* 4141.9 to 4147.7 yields 2.28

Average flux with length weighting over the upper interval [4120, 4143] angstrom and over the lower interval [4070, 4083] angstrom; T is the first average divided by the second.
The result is 1.11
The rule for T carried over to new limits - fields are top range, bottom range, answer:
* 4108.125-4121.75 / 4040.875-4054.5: 1.06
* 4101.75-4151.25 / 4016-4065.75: 1.02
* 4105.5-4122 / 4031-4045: 1.03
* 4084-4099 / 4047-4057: 1.05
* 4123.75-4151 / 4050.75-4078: 1.10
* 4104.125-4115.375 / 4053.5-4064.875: 1.09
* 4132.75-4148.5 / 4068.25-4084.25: 1.09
